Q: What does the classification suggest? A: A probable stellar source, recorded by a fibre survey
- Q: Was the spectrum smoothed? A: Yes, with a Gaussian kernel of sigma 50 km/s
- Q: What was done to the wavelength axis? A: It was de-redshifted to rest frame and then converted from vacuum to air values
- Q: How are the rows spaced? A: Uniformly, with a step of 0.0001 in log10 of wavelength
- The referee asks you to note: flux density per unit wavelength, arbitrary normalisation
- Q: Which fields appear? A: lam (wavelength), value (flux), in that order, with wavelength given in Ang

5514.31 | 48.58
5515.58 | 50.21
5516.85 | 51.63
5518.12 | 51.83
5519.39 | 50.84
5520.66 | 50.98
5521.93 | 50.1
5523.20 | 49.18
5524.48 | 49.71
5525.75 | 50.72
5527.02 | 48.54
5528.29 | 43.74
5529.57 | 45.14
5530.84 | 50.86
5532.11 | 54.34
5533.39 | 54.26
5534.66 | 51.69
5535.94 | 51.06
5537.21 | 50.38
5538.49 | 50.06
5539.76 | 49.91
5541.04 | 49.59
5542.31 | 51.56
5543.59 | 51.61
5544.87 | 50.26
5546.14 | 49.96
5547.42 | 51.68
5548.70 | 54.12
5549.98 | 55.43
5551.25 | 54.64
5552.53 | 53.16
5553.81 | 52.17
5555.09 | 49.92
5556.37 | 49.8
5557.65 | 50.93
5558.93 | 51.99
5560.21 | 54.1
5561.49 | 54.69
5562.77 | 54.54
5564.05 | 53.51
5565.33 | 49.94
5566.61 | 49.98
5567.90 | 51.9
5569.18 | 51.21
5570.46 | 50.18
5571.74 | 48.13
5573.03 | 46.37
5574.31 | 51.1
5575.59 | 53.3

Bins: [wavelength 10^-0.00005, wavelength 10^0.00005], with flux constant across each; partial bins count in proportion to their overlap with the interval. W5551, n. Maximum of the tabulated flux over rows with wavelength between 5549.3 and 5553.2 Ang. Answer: 55.43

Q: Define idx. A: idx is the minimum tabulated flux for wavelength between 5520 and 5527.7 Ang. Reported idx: 48.54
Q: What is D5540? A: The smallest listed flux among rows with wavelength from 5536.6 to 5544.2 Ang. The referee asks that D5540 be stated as 49.59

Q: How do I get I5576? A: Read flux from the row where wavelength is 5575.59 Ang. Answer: 53.3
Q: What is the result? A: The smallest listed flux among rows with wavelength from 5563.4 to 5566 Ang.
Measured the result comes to 49.94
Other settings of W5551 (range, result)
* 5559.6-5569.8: 54.69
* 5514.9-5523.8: 51.83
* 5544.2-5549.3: 54.12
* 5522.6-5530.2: 50.72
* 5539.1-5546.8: 51.61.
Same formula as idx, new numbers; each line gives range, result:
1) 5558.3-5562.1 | 51.99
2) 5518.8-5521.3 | 50.84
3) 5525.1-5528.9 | 43.74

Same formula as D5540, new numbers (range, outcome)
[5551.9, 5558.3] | 49.8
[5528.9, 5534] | 45.14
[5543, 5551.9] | 49.96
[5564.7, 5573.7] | 46.37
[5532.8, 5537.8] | 50.38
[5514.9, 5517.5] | 50.21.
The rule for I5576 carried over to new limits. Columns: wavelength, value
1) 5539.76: 49.91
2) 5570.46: 50.18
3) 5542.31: 51.56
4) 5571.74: 48.13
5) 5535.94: 51.06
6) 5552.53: 53.16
